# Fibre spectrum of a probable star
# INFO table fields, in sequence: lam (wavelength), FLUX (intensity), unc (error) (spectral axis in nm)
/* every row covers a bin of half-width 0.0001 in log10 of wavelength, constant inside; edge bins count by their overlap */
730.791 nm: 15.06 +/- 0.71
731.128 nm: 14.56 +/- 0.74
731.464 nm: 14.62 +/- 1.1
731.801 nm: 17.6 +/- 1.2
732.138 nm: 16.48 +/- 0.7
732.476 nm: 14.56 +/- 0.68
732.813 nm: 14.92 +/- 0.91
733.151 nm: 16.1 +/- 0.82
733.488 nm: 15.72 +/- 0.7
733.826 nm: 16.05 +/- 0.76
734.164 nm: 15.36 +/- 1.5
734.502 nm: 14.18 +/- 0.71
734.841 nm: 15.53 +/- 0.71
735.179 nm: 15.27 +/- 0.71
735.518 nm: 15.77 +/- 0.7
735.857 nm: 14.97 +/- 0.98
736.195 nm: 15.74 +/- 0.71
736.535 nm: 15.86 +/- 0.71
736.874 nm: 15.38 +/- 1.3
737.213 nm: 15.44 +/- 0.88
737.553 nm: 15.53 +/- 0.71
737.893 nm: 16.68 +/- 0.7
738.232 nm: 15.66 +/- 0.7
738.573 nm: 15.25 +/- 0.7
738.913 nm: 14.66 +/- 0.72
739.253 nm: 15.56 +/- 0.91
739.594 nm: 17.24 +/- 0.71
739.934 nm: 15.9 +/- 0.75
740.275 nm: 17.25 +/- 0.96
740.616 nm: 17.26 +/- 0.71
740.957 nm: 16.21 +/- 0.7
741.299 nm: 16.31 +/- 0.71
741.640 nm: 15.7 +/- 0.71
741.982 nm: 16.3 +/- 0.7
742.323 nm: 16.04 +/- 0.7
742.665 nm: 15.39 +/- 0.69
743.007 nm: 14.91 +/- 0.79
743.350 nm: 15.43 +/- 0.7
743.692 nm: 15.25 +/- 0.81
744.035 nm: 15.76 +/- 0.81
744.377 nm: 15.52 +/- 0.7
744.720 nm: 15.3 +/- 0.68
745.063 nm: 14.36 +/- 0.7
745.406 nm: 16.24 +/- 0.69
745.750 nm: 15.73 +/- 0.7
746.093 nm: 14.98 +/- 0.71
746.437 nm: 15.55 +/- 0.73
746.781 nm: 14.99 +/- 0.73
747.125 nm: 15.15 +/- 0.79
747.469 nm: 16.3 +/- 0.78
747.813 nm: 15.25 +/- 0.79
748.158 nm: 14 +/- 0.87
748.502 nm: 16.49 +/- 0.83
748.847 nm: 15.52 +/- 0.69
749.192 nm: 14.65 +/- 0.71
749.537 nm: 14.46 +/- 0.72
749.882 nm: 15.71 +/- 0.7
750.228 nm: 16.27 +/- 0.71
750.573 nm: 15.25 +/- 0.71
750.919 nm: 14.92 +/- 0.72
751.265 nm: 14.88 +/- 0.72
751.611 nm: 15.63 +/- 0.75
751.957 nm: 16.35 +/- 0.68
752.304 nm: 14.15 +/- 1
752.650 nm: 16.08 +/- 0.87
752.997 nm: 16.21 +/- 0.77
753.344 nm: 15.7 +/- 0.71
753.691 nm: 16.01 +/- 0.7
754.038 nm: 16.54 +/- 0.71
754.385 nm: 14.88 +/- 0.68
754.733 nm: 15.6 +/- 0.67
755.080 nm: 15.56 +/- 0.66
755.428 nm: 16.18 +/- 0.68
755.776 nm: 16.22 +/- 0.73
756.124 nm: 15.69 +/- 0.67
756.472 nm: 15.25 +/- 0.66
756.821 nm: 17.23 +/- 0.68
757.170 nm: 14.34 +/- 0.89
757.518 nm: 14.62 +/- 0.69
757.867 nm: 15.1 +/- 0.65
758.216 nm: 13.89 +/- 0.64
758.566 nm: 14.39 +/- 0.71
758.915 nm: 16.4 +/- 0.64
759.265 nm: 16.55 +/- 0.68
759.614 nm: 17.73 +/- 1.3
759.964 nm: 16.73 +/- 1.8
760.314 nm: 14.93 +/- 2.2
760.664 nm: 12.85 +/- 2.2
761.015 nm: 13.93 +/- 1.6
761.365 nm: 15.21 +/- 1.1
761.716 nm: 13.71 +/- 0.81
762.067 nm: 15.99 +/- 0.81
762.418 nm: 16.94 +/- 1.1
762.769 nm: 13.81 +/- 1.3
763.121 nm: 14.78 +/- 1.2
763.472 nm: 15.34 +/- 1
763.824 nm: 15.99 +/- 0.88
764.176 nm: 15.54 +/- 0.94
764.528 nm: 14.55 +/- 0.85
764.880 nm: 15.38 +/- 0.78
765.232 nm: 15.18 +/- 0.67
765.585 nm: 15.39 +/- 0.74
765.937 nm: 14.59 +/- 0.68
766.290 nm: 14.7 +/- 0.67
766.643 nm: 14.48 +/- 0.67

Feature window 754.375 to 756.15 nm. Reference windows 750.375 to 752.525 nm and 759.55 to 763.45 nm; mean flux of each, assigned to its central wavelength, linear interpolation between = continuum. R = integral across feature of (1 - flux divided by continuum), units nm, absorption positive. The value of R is -0.07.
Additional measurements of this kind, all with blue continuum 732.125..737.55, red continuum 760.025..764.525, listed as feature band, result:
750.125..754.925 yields -0.151 nm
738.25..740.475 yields -0.090 nm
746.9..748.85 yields -0.030 nm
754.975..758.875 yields -0.079 nm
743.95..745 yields -0.009 nm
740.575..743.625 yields -0.113 nm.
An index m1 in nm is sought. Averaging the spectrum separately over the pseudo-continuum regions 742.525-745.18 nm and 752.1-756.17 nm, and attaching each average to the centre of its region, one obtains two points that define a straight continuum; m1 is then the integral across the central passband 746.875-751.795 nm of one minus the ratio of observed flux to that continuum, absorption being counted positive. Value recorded 0.06 nm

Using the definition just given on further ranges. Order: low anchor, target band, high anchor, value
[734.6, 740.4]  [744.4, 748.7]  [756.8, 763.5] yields 0.036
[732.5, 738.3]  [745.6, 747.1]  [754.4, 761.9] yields 0.013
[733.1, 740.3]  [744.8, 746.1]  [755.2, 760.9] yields 0.018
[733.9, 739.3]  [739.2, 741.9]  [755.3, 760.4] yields -0.171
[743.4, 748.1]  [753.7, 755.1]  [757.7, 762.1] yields -0.042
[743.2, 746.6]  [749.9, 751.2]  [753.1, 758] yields 0.007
